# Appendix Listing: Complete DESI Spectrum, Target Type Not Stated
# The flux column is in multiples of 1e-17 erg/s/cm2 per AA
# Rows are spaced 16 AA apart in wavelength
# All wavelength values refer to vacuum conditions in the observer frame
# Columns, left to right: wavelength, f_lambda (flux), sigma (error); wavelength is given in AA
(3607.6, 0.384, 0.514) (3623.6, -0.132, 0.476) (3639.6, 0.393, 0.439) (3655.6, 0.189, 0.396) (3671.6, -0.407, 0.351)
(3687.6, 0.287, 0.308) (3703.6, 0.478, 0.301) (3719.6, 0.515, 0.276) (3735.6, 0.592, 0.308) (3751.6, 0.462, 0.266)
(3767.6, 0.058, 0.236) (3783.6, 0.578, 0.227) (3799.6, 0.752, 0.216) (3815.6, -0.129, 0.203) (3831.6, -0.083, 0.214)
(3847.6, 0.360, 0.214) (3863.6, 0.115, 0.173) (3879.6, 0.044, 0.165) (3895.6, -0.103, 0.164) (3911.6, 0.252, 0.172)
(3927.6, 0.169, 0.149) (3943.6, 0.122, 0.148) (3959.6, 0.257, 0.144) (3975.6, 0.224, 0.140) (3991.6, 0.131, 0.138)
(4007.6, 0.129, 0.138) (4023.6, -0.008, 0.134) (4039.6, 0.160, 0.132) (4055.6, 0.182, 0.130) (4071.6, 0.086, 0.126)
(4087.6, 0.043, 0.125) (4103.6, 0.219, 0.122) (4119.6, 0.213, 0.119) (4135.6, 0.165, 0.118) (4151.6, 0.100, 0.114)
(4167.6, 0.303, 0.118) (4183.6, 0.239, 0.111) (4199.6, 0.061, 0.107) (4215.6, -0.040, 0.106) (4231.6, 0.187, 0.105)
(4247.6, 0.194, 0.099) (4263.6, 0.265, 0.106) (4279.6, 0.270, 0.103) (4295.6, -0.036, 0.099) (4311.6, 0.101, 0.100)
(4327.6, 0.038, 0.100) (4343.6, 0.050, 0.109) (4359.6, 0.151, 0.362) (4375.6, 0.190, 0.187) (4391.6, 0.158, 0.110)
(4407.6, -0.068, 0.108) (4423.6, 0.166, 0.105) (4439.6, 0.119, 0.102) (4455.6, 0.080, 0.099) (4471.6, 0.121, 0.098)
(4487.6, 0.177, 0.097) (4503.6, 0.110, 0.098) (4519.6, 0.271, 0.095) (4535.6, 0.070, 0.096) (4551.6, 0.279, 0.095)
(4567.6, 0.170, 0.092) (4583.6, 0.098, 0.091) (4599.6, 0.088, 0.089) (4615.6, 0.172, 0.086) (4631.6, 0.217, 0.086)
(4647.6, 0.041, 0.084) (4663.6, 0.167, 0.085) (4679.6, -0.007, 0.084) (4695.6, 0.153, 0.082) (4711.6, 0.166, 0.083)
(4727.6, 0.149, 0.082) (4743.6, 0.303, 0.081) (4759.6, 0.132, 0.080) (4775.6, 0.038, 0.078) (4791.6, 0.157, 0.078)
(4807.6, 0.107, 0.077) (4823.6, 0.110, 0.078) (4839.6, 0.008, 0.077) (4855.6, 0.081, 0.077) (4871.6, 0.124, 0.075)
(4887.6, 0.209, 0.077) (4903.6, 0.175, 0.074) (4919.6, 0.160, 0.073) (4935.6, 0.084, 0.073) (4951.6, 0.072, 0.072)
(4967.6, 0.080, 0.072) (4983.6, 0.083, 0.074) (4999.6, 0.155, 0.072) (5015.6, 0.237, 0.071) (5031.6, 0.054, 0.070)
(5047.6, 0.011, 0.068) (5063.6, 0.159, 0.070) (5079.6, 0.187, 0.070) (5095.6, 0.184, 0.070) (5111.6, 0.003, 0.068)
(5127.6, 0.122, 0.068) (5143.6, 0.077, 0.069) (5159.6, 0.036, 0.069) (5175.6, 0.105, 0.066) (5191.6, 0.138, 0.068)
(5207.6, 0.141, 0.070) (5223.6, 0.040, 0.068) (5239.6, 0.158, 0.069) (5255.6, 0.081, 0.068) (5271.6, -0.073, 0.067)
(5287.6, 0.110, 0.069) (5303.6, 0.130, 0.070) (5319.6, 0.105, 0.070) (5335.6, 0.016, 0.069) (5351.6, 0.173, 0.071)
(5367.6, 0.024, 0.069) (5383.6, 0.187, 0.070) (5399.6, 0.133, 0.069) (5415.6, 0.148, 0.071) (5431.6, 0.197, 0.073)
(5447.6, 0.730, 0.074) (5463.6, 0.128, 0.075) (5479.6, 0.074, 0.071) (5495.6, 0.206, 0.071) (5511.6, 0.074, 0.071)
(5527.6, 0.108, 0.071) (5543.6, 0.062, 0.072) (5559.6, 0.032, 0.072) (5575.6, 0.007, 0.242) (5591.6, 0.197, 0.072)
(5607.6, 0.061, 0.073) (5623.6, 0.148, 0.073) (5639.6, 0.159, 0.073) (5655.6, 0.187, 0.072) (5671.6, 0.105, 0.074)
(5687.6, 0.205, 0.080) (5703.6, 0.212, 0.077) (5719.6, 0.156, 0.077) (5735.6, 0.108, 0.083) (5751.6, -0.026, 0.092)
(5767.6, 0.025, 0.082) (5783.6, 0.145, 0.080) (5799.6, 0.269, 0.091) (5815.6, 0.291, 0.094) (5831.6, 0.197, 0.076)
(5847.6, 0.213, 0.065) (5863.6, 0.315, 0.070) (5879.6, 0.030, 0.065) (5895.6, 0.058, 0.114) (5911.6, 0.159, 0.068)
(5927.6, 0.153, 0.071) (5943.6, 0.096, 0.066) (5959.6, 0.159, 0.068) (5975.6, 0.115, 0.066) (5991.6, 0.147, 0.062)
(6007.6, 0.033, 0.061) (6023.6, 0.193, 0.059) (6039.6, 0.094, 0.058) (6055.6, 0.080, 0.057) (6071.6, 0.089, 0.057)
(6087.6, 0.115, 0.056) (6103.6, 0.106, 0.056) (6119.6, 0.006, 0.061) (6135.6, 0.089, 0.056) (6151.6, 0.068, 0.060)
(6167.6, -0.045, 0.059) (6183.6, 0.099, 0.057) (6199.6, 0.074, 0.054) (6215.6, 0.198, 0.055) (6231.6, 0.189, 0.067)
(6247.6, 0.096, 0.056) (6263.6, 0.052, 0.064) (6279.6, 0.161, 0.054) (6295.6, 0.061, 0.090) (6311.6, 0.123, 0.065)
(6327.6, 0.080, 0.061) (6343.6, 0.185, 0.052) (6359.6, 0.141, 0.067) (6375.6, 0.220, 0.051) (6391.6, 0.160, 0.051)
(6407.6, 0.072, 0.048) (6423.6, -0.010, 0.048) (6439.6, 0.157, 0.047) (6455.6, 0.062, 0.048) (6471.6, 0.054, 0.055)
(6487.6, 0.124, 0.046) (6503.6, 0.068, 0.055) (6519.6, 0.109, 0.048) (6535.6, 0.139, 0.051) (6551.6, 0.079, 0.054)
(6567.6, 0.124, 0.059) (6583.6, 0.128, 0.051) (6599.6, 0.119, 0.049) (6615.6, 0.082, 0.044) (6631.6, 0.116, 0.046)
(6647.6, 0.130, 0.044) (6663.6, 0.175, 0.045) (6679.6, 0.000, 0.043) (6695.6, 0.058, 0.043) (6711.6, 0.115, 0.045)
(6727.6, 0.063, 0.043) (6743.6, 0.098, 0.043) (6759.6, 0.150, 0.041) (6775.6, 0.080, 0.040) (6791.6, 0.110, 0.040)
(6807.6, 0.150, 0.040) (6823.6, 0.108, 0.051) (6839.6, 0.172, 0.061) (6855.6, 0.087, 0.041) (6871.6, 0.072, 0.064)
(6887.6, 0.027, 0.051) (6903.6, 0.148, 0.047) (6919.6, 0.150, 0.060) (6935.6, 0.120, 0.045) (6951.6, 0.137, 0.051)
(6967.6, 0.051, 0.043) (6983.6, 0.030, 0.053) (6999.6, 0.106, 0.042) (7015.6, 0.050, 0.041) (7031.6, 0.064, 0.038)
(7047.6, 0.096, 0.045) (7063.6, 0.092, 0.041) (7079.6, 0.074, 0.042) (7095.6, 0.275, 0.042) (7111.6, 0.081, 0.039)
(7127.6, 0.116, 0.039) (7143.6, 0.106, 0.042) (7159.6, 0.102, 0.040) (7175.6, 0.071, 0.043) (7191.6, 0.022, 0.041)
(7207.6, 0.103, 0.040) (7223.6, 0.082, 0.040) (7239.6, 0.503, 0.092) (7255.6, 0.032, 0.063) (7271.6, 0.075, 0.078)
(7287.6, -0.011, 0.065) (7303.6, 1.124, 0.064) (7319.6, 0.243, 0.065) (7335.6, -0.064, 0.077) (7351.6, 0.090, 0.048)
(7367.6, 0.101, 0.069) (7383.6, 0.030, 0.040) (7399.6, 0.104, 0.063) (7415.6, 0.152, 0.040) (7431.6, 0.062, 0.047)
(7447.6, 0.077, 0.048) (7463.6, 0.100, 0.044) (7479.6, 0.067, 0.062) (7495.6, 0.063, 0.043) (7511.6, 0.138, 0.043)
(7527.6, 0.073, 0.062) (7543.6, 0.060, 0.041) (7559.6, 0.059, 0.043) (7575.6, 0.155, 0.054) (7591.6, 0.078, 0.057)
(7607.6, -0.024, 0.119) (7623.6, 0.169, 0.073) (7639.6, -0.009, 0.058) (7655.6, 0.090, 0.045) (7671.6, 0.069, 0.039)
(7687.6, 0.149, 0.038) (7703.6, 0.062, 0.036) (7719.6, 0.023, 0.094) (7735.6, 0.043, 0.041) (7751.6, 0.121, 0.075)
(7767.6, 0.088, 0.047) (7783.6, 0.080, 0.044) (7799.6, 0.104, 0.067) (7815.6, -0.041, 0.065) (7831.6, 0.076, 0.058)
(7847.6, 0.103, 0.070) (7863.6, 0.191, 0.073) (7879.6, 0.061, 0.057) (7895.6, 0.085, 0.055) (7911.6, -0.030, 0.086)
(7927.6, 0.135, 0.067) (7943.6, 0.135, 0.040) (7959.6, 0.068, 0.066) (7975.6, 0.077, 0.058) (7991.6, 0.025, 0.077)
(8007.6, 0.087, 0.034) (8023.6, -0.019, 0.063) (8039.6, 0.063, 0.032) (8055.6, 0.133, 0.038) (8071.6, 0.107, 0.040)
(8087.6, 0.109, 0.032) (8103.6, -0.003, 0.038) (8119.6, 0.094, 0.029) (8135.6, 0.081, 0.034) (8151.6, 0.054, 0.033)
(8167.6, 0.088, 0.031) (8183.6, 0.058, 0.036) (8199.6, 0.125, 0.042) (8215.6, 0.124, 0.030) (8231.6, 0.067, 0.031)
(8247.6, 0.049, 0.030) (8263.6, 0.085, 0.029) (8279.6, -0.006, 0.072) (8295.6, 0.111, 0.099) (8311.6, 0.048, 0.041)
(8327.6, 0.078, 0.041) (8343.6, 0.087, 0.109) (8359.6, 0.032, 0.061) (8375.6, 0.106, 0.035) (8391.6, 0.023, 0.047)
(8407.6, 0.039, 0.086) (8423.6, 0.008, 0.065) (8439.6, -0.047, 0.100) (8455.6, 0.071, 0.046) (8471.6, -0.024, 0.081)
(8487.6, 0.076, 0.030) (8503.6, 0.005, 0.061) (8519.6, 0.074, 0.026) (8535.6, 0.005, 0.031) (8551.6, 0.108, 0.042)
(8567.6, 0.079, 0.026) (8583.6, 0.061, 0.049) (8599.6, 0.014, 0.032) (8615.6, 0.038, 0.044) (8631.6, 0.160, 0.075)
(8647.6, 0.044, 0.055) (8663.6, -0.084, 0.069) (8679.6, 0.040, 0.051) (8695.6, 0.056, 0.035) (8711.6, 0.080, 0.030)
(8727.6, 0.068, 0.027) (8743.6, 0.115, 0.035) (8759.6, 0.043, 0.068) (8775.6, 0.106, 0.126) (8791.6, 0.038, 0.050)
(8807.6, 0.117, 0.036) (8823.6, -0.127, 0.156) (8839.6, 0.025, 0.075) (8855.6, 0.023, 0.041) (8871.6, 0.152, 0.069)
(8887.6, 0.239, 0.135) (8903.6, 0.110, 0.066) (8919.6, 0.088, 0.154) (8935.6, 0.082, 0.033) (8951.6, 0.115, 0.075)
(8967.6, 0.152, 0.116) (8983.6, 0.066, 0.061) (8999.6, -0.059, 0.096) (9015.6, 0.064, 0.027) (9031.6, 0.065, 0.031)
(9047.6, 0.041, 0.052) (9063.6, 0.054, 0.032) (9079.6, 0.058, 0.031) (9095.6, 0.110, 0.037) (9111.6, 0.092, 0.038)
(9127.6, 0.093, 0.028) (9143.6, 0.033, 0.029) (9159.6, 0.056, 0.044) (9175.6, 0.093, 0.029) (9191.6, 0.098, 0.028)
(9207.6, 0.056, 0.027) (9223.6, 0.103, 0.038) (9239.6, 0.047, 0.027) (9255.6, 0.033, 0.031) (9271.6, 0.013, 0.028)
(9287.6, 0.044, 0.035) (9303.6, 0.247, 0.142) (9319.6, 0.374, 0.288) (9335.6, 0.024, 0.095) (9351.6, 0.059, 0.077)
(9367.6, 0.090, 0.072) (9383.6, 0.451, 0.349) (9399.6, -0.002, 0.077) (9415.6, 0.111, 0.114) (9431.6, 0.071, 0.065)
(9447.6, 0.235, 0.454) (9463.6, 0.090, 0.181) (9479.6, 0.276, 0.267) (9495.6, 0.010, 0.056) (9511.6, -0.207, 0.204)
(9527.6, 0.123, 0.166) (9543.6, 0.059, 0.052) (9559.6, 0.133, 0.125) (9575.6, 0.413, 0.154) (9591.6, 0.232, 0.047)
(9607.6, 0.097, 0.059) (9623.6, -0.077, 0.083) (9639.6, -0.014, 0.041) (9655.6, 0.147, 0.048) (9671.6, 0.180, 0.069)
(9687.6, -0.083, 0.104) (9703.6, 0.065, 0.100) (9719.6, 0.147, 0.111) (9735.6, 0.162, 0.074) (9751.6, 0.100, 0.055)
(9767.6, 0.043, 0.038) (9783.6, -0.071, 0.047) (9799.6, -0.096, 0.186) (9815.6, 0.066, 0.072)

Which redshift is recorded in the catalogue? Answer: 0.460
